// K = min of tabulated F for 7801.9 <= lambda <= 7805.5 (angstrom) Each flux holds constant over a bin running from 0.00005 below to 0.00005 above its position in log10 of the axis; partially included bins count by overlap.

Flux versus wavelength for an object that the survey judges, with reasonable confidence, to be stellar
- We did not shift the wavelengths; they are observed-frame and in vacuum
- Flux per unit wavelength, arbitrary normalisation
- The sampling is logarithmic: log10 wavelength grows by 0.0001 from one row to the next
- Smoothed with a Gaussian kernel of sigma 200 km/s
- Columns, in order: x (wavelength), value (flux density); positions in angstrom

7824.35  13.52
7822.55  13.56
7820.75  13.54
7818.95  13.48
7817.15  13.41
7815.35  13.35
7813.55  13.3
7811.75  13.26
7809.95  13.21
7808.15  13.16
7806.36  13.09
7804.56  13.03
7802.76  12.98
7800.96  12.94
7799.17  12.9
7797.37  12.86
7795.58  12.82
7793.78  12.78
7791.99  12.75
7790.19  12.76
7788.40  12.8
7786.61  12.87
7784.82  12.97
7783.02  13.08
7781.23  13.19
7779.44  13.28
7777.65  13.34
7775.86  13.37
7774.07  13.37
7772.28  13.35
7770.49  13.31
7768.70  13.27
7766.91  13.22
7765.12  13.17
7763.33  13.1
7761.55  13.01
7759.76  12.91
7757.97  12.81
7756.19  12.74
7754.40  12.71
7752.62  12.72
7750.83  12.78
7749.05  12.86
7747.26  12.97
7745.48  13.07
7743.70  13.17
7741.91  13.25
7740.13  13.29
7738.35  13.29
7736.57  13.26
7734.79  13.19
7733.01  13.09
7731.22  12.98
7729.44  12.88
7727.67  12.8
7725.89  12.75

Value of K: 12.98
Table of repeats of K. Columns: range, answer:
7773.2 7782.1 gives 13.19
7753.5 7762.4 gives 12.71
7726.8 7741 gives 12.8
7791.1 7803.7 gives 12.75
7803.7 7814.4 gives 13.03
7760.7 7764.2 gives 13.01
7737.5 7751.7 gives 12.78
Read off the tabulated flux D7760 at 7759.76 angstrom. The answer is 12.91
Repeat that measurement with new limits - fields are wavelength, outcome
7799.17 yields 12.9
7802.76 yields 12.98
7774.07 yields 13.37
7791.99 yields 12.75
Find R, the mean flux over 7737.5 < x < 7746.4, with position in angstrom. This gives 13.2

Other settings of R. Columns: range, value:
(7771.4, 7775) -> 13.4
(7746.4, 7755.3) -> 12.8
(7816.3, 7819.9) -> 13.4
